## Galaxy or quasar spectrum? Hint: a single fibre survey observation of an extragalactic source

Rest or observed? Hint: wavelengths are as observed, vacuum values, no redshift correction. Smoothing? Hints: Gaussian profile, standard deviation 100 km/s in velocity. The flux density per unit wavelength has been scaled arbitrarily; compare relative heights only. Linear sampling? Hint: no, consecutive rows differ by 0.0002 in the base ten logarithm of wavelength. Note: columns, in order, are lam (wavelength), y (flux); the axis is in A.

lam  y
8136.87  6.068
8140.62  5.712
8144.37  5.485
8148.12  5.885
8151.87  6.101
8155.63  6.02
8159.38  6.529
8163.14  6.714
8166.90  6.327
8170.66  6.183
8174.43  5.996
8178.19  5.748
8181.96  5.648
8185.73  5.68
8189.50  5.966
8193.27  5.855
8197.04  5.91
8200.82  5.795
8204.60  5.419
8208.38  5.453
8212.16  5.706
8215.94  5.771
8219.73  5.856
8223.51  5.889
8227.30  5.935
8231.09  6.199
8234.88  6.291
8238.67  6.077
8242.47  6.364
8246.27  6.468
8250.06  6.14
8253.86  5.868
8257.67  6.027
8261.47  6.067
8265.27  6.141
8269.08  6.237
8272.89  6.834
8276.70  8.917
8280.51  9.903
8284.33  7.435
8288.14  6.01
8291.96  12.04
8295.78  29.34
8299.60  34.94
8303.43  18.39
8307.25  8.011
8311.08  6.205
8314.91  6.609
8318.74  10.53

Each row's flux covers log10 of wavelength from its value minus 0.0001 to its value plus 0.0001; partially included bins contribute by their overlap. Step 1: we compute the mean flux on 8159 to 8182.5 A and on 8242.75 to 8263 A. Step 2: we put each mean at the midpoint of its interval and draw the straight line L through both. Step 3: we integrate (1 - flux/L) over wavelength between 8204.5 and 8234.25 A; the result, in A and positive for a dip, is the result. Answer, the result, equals 1.6 A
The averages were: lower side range 6.17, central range 5.82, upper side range 6.14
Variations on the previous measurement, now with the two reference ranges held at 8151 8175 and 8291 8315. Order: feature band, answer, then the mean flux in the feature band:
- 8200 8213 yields 5.6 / 5.57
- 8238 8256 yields 9.4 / 6.19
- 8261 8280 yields 9.9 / 7.12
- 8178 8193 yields 4.3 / 5.77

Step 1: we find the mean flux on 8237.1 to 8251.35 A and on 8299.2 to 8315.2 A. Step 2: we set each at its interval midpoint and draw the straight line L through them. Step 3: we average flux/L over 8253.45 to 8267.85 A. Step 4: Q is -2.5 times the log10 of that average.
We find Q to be 0.33 mag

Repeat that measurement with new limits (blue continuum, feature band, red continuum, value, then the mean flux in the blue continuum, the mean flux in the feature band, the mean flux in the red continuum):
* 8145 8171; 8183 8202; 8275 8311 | 0.39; 6.22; 5.83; 14.6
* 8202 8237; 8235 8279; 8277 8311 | 0.50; 5.84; 6.49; 14.9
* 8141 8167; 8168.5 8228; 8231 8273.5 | 0.06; 6.12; 5.8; 6.21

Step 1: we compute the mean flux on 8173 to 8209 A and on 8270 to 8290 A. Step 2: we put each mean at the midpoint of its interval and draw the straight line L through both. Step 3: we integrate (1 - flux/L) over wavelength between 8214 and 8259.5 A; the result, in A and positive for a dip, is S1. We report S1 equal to 4.7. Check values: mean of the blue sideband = 5.75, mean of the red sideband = 7.75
